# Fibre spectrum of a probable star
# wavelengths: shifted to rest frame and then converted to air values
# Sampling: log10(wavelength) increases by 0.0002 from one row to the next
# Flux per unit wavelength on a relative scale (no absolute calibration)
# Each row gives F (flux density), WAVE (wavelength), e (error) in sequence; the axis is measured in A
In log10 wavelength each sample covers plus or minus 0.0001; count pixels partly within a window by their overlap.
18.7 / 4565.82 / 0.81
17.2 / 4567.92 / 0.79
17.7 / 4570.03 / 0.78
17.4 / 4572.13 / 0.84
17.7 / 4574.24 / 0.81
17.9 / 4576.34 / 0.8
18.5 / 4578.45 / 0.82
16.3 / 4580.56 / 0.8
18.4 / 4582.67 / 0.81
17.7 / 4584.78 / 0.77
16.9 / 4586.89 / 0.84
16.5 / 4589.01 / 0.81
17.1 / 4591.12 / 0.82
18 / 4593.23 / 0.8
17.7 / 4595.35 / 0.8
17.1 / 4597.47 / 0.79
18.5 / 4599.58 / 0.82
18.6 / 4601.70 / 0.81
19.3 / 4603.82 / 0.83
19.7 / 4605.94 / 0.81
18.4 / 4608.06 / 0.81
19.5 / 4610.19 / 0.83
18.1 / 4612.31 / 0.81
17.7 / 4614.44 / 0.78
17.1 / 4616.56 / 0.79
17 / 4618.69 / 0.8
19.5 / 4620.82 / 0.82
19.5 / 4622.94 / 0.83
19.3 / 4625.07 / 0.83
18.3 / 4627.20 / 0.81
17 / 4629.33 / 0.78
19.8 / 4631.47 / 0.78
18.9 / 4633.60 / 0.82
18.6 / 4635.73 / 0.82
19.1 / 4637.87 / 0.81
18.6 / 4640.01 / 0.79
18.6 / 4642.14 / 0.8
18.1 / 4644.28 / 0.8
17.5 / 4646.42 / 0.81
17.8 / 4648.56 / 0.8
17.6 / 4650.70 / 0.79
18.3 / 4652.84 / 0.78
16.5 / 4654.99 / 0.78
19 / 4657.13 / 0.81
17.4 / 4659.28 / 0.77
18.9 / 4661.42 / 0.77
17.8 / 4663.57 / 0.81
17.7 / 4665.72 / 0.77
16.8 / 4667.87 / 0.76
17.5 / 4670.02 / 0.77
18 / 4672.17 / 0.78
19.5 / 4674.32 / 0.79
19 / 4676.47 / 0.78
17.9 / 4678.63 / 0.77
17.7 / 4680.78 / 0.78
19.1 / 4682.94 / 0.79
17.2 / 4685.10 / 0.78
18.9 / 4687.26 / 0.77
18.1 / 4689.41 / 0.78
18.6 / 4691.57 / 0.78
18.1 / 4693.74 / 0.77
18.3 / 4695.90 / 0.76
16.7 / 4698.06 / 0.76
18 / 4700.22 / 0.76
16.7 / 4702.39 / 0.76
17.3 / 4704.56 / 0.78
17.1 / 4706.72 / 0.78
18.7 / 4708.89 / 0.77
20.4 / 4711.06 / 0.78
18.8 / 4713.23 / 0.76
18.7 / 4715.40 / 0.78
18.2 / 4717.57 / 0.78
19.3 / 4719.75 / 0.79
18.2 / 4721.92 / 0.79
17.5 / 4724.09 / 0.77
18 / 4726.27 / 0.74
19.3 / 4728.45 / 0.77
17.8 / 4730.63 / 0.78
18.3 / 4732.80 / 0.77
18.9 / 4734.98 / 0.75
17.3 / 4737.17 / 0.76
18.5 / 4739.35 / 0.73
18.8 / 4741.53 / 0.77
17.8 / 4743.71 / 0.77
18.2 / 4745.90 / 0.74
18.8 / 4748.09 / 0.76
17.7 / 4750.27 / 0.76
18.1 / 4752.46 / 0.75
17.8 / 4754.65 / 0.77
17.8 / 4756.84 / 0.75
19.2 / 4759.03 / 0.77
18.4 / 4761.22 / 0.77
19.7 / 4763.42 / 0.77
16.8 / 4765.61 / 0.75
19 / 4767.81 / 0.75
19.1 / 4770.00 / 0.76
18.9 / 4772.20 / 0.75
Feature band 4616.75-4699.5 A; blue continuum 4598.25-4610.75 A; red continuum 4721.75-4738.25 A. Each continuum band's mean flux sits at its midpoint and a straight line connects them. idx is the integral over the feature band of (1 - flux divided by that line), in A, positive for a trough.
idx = 1.8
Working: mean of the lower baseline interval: 18.9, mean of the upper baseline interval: 18.2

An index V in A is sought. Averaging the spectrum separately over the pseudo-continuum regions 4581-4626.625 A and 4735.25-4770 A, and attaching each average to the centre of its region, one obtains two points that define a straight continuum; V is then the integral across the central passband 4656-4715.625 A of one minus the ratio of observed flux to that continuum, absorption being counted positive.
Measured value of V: 0.3 A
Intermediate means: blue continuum 18.2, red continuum 18.3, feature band 18.1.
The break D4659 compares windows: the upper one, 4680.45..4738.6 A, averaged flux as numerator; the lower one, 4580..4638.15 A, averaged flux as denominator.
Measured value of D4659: 1.00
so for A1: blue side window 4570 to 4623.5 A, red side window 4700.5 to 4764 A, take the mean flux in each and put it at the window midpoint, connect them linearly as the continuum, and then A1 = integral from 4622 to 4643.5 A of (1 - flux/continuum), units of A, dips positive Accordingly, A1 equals -0.8 A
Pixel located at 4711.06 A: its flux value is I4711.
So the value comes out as 20.4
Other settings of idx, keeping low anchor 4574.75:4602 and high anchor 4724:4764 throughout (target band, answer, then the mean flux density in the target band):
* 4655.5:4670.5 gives 0.09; 17.8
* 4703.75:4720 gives -0.34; 18.5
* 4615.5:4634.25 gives -0.74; 18.5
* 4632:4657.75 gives -0.54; 18.2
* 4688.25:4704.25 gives 0.29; 17.8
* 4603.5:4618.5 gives -0.60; 18.4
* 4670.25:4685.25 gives -0.30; 18.4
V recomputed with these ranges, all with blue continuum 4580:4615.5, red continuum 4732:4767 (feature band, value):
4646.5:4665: 0.2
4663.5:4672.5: 0.3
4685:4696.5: -0.1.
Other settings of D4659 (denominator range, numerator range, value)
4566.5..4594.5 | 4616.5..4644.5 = 1.06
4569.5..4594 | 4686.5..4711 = 1.03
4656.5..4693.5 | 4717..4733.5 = 1.01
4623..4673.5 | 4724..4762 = 1.00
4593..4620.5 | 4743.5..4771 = 1.01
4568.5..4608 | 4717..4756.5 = 1.02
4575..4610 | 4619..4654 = 1.03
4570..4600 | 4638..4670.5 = 1.02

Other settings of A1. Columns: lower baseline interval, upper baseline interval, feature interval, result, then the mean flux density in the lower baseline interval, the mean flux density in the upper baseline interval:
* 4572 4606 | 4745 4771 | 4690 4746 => 0.1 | 17.8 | 18.4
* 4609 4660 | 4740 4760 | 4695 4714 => 0.3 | 18.3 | 18.2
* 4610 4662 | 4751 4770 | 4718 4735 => 0.0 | 18.3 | 18.4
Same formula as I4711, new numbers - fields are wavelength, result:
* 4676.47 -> 19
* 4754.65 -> 17.8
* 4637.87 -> 19.1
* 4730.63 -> 17.8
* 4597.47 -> 17.1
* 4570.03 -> 17.7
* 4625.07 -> 19.3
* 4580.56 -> 16.3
